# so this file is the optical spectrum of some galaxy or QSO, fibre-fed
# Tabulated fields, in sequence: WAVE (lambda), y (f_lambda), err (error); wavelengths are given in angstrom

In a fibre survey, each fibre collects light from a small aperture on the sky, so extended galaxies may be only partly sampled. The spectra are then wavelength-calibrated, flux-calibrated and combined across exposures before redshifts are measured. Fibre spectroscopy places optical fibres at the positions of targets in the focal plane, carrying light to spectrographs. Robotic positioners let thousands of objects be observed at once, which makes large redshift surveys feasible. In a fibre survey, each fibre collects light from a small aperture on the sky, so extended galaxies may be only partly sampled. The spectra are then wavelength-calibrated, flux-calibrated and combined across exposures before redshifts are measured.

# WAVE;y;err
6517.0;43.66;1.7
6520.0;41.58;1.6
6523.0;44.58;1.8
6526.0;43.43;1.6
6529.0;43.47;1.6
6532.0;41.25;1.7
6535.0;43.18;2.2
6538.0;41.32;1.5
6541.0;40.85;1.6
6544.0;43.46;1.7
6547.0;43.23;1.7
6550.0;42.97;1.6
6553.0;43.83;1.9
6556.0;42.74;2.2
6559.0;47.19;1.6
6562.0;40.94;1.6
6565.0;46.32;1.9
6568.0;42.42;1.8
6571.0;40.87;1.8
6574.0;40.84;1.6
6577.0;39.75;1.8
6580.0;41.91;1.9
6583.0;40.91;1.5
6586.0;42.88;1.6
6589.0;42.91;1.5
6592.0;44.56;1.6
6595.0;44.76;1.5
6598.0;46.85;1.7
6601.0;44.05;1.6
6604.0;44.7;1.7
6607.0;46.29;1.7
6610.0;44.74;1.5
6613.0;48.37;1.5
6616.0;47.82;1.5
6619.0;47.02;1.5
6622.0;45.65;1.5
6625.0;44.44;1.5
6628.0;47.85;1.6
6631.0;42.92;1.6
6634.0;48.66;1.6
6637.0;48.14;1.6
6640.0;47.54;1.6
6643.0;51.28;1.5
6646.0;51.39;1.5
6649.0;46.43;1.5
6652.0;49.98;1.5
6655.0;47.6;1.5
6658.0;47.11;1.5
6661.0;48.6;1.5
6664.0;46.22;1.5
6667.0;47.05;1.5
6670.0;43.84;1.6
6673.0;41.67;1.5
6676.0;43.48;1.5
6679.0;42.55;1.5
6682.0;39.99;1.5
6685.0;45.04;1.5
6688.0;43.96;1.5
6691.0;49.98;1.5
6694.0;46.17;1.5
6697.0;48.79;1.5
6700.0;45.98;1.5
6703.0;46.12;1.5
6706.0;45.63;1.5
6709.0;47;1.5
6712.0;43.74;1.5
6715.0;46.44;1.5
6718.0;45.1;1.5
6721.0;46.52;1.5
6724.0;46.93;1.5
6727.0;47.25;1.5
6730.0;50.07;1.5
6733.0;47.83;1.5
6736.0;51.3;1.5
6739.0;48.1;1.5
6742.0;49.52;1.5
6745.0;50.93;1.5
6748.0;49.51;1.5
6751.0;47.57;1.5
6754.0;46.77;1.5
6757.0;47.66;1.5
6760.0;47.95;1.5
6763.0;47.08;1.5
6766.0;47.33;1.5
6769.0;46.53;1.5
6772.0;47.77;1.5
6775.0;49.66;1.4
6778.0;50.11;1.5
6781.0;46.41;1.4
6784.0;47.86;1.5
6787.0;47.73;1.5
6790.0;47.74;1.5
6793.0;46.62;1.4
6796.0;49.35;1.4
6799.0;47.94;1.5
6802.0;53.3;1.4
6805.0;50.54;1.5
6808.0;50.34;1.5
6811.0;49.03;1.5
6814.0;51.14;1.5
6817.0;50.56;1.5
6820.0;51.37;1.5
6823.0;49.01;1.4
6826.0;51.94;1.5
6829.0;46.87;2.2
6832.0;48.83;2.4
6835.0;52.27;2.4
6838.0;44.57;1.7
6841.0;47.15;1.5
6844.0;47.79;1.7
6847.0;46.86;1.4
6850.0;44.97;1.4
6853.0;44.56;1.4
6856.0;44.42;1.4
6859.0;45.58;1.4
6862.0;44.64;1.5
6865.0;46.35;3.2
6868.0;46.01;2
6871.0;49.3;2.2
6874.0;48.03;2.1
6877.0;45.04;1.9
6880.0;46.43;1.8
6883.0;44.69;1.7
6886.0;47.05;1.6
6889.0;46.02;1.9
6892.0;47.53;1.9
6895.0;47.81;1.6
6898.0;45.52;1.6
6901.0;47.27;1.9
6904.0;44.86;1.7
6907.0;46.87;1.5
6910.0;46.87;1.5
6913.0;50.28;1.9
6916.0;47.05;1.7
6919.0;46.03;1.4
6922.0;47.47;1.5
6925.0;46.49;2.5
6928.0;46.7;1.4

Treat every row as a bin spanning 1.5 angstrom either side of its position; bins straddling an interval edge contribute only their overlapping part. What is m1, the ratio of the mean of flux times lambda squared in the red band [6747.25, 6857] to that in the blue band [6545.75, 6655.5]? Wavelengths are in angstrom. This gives 1.14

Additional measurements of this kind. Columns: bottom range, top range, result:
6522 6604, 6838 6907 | 1.18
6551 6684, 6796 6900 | 1.13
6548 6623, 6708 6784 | 1.14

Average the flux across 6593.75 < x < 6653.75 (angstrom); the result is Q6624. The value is 47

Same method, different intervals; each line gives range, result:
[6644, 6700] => 46.1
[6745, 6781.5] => 48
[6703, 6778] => 47.7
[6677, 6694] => 44.4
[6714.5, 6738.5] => 47.7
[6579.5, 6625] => 44.9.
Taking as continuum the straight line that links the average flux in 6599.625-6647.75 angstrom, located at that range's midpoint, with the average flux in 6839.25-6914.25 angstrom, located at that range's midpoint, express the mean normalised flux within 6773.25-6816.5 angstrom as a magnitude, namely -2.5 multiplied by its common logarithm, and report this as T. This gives -0.06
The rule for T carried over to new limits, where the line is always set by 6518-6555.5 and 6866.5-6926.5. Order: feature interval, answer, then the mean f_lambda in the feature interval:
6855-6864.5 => 0.03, 45.1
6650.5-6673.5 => -0.06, 46.7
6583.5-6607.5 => -0.02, 44.4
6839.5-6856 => 0.00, 46.1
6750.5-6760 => -0.05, 47.4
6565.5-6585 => 0.05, 41.4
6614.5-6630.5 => -0.06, 46.3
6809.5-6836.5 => -0.09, 50.1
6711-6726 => -0.02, 45.9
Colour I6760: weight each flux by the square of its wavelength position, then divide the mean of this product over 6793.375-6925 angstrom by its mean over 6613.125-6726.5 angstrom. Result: 1.09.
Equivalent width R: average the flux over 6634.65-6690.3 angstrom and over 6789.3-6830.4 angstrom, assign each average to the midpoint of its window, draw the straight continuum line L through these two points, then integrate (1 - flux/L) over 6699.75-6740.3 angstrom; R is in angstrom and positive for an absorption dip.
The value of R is 0.5 angstrom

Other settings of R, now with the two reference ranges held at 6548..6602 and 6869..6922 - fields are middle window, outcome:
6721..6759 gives -2.9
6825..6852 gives -0.9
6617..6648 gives -2.6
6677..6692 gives 0.1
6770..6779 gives -0.7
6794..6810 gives -1.5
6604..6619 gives -1.0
